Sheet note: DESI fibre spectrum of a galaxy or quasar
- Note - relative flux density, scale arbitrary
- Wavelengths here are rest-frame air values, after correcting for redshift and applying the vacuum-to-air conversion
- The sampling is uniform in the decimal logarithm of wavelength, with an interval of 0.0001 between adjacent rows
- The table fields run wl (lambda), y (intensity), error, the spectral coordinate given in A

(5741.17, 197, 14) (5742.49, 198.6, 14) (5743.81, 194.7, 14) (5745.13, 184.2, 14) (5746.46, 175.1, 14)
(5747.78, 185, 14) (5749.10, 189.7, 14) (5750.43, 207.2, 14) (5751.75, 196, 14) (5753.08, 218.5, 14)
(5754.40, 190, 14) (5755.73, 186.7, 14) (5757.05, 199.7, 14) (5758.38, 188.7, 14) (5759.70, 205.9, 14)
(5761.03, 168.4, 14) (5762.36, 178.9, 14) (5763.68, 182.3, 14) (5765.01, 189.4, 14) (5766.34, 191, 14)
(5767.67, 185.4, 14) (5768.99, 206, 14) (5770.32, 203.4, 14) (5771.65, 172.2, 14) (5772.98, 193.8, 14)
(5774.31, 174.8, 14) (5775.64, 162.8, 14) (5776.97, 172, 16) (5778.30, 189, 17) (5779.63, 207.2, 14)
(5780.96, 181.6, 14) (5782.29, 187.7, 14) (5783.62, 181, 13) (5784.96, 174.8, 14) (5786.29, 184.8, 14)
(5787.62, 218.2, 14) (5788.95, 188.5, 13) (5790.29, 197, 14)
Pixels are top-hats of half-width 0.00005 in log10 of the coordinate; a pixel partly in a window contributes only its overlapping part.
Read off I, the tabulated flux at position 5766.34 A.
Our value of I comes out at 191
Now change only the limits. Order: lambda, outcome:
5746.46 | 175.1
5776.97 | 172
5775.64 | 162.8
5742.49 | 198.6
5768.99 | 206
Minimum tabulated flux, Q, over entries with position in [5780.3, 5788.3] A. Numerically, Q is 174.8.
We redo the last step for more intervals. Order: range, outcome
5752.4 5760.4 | 186.7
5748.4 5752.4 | 189.7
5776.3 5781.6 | 172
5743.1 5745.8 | 184.2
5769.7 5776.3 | 162.8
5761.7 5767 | 178.9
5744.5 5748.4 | 175.1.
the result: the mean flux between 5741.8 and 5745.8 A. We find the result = 193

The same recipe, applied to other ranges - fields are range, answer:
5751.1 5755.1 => 201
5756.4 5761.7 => 190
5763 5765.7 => 186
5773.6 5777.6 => 170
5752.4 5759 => 197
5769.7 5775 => 186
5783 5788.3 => 190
